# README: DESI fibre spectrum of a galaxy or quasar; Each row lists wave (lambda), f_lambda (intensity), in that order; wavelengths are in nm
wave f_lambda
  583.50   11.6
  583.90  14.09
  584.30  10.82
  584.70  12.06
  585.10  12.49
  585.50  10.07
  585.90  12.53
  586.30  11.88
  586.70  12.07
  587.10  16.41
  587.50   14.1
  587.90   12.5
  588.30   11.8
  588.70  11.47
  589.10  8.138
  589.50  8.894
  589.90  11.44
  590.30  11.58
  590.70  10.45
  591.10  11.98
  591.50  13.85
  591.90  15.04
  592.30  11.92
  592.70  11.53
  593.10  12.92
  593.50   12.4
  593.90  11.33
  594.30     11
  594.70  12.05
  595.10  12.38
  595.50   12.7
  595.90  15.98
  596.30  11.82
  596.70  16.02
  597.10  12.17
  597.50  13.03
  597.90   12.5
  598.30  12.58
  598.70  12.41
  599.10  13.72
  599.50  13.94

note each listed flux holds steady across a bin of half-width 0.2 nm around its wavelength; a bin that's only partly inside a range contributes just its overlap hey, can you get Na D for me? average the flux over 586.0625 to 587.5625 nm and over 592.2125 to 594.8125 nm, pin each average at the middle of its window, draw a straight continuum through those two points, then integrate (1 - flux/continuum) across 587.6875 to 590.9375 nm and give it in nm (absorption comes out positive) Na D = 0.53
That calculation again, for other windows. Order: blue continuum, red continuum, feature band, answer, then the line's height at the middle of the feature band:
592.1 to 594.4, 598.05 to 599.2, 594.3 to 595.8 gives -0.028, 12.2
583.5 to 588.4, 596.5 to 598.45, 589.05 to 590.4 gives 0.283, 12.8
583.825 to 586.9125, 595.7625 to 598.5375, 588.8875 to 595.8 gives 0.538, 12.8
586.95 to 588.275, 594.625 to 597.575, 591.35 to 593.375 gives 0.087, 13.6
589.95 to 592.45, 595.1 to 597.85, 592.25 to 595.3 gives 0.232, 12.9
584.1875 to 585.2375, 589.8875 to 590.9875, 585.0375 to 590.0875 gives -0.132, 11.5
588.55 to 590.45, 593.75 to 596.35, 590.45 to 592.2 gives -0.275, 11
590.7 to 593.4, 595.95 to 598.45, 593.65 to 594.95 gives 0.139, 12.9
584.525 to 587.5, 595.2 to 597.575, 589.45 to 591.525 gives 0.272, 13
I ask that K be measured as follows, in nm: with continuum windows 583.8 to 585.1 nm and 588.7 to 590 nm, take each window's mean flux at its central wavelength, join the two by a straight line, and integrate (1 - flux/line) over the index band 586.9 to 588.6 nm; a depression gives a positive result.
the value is -0.496 nm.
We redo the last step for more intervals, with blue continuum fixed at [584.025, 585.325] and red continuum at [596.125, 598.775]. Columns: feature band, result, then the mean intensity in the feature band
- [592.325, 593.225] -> 0.03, 12.1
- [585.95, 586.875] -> 0.00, 12.1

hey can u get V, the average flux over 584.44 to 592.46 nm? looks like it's 12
